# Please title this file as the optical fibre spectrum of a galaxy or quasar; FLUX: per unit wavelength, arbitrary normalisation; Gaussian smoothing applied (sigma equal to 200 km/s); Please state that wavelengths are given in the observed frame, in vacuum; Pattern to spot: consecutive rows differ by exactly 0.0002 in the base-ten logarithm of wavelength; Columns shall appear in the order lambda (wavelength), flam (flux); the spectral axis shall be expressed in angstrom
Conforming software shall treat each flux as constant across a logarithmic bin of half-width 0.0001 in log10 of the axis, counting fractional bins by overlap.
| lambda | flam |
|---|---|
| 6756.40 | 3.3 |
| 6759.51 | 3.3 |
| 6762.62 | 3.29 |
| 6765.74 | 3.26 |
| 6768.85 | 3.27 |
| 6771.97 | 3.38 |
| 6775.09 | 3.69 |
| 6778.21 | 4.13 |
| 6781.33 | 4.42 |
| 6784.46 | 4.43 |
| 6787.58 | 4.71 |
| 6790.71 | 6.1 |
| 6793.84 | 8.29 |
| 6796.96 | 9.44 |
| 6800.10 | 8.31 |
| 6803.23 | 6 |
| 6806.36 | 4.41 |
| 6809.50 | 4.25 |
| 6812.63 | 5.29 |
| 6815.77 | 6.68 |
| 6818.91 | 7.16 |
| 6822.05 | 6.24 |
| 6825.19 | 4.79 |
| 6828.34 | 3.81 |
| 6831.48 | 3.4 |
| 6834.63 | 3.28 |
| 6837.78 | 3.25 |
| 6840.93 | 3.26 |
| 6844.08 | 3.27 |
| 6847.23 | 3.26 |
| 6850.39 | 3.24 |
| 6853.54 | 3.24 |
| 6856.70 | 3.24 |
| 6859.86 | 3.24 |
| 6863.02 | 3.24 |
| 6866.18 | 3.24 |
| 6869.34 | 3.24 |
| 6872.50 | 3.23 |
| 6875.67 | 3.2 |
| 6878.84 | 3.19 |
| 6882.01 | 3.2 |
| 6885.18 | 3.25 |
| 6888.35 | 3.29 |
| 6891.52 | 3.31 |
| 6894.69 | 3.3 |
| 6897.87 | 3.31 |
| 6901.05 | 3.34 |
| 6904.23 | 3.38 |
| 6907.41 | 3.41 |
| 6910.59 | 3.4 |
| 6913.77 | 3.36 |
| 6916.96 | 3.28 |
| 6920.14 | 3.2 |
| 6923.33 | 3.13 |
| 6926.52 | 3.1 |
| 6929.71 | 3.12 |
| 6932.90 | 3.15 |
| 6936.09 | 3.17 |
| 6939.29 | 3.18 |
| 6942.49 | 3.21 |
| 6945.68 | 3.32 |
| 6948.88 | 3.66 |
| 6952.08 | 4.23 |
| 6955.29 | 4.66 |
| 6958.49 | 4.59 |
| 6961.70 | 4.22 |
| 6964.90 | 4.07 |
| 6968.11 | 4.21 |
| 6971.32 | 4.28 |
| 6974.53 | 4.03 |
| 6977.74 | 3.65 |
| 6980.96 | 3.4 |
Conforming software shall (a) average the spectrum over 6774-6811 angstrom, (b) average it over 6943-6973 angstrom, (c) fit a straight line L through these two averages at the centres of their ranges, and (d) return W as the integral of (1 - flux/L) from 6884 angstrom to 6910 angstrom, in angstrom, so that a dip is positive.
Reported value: 7.57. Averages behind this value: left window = 5.71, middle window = 3.33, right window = 4.1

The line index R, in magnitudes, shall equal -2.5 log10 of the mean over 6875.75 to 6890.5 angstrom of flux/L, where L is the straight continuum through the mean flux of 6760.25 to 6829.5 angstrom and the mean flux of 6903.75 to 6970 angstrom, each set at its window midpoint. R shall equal 0.29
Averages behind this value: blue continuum 5.23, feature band 3.23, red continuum 3.58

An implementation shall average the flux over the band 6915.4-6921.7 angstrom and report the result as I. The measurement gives 3.24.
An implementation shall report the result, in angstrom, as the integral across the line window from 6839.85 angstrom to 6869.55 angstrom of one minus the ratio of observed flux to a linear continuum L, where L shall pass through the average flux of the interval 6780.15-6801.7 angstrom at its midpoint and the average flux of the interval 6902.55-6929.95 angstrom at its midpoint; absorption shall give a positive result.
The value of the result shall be 9.9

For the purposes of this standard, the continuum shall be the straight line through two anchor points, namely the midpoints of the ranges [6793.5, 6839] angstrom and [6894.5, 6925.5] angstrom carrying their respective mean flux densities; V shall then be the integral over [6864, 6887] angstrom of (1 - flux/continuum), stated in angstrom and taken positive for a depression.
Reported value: 5.1 angstrom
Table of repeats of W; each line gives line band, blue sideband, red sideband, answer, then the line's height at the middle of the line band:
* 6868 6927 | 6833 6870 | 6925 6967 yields 3.13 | 3.46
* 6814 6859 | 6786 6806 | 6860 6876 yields 7.37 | 4.87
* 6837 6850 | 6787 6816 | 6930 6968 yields 5.49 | 5.64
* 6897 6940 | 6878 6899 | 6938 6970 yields 3.82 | 3.58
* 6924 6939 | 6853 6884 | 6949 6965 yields 3.23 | 4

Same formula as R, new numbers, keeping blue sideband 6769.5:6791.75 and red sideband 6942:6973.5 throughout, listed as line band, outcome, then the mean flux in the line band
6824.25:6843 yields 0.19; 3.58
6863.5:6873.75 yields 0.28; 3.24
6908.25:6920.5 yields 0.24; 3.33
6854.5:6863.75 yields 0.29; 3.24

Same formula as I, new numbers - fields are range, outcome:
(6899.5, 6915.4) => 3.38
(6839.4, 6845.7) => 3.27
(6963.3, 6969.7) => 4.14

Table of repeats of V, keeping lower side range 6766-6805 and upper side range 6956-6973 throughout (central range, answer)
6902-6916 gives 3.8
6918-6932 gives 4.3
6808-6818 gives -0.5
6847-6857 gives 3.5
